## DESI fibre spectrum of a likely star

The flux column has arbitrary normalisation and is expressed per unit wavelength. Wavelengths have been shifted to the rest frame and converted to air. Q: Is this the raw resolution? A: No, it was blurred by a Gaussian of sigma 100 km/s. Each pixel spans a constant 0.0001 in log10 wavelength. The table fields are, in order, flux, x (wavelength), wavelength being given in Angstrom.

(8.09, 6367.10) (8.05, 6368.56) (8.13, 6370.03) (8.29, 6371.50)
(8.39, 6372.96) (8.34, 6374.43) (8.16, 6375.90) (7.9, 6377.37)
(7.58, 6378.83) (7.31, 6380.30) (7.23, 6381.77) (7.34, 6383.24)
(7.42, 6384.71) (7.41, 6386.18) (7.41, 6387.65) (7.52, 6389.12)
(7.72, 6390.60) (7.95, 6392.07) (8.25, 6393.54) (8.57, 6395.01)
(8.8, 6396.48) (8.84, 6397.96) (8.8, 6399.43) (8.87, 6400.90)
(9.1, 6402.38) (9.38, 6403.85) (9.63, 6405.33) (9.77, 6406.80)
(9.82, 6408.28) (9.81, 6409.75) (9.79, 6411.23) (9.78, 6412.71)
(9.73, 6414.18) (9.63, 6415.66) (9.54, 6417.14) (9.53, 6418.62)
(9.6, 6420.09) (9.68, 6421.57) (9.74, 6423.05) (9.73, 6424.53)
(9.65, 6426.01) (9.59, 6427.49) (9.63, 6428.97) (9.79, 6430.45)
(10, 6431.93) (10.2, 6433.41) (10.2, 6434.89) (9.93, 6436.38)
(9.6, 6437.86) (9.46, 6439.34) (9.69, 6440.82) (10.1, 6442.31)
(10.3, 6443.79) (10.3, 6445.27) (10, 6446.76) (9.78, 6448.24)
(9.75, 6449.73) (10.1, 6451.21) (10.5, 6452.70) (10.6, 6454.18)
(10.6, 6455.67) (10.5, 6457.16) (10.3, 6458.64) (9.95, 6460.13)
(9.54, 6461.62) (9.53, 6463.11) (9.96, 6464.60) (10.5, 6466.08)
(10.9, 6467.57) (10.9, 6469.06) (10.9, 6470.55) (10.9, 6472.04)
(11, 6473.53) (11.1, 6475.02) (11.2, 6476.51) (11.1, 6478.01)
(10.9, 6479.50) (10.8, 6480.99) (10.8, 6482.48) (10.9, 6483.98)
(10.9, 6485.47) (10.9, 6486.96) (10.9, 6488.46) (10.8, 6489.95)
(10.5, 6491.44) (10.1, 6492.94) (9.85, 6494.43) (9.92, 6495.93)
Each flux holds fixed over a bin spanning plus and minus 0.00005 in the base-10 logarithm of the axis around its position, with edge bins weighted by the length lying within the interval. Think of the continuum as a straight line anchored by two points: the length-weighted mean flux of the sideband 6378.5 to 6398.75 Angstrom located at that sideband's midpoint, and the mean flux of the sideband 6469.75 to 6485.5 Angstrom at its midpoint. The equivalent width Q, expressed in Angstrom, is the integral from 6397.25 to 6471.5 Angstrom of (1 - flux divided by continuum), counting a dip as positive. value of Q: -3.8 Angstrom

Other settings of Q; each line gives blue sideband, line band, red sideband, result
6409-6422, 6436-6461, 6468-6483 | 0.7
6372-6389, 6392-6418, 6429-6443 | -1.8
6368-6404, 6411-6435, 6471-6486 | -1.3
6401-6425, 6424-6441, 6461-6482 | 0.3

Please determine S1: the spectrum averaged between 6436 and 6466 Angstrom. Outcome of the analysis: 10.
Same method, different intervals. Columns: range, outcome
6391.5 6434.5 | 9.43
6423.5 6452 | 9.88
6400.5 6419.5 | 9.58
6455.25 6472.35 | 10.4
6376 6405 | 8.1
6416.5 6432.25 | 9.67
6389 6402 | 8.43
